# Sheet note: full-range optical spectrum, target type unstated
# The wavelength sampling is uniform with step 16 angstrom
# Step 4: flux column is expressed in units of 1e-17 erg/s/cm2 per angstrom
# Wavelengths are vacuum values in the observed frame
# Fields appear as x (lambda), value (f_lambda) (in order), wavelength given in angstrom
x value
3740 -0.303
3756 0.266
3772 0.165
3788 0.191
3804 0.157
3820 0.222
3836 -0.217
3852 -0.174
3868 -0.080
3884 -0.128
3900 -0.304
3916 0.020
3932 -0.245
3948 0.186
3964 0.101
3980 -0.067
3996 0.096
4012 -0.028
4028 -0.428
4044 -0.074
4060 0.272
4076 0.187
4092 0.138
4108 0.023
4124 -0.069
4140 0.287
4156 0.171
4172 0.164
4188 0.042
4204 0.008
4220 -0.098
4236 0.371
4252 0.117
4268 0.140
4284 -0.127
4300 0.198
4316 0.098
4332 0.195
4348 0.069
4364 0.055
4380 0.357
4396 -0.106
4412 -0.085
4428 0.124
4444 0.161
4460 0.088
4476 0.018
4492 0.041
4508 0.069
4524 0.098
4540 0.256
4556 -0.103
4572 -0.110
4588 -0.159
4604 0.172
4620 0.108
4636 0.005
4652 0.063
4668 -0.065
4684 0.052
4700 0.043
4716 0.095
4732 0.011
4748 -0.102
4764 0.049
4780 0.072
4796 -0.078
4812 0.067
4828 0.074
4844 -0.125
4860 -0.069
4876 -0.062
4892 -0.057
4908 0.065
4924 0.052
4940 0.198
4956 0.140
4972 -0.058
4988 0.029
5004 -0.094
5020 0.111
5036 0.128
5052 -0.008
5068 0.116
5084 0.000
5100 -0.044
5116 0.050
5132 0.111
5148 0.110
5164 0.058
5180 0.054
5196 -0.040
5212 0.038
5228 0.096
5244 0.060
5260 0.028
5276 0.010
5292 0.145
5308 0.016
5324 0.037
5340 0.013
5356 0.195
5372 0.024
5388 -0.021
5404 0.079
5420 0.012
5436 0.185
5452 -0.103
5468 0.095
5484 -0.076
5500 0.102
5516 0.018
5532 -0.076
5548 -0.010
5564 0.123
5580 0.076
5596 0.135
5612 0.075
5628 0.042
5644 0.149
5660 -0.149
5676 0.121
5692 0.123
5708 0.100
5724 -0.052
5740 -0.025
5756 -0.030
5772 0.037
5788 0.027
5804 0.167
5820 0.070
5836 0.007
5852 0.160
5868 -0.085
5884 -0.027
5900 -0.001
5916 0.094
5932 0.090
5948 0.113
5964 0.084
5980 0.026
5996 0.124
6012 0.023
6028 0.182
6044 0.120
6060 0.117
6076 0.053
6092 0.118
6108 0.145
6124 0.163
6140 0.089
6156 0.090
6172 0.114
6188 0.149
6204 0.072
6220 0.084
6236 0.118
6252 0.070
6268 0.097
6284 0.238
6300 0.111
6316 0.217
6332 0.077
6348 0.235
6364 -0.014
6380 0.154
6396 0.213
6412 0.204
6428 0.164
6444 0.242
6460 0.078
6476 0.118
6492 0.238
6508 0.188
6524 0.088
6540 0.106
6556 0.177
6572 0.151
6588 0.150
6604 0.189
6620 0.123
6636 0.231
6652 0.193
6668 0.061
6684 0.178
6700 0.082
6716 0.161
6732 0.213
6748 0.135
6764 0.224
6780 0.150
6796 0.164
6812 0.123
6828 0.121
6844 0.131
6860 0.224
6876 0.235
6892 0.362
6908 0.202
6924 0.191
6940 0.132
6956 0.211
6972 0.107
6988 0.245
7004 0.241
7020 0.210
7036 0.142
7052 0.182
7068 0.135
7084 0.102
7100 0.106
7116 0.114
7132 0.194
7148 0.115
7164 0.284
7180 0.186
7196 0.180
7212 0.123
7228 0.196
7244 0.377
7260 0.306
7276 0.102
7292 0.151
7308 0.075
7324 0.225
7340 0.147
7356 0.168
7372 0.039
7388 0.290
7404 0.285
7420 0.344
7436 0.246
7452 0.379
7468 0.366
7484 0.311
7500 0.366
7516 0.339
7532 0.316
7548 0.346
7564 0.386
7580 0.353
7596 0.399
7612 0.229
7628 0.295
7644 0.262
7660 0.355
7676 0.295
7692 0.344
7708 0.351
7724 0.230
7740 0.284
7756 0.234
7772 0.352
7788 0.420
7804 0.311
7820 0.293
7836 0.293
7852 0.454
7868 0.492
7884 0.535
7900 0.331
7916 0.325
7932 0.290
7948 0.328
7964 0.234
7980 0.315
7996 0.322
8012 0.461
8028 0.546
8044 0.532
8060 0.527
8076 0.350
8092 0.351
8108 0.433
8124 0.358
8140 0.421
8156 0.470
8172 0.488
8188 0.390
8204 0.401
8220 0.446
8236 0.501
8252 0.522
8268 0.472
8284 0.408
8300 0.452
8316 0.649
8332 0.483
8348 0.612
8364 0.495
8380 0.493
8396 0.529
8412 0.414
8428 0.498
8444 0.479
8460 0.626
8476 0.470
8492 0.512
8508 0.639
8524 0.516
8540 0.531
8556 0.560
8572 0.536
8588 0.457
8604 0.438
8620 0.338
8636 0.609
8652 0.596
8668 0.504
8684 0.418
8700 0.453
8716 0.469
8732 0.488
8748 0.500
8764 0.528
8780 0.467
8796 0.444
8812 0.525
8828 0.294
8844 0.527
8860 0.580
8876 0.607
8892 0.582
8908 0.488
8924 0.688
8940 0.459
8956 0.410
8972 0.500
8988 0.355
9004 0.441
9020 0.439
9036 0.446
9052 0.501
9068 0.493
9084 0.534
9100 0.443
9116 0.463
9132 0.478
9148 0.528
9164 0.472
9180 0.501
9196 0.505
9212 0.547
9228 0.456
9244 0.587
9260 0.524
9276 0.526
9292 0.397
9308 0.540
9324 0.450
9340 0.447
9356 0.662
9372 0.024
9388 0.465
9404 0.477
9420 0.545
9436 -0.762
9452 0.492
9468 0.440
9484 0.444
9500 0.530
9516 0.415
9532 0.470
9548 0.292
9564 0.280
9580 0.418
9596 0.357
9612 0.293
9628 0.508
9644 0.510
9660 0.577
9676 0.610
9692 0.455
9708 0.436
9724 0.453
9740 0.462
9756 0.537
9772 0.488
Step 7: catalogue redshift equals 0.855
